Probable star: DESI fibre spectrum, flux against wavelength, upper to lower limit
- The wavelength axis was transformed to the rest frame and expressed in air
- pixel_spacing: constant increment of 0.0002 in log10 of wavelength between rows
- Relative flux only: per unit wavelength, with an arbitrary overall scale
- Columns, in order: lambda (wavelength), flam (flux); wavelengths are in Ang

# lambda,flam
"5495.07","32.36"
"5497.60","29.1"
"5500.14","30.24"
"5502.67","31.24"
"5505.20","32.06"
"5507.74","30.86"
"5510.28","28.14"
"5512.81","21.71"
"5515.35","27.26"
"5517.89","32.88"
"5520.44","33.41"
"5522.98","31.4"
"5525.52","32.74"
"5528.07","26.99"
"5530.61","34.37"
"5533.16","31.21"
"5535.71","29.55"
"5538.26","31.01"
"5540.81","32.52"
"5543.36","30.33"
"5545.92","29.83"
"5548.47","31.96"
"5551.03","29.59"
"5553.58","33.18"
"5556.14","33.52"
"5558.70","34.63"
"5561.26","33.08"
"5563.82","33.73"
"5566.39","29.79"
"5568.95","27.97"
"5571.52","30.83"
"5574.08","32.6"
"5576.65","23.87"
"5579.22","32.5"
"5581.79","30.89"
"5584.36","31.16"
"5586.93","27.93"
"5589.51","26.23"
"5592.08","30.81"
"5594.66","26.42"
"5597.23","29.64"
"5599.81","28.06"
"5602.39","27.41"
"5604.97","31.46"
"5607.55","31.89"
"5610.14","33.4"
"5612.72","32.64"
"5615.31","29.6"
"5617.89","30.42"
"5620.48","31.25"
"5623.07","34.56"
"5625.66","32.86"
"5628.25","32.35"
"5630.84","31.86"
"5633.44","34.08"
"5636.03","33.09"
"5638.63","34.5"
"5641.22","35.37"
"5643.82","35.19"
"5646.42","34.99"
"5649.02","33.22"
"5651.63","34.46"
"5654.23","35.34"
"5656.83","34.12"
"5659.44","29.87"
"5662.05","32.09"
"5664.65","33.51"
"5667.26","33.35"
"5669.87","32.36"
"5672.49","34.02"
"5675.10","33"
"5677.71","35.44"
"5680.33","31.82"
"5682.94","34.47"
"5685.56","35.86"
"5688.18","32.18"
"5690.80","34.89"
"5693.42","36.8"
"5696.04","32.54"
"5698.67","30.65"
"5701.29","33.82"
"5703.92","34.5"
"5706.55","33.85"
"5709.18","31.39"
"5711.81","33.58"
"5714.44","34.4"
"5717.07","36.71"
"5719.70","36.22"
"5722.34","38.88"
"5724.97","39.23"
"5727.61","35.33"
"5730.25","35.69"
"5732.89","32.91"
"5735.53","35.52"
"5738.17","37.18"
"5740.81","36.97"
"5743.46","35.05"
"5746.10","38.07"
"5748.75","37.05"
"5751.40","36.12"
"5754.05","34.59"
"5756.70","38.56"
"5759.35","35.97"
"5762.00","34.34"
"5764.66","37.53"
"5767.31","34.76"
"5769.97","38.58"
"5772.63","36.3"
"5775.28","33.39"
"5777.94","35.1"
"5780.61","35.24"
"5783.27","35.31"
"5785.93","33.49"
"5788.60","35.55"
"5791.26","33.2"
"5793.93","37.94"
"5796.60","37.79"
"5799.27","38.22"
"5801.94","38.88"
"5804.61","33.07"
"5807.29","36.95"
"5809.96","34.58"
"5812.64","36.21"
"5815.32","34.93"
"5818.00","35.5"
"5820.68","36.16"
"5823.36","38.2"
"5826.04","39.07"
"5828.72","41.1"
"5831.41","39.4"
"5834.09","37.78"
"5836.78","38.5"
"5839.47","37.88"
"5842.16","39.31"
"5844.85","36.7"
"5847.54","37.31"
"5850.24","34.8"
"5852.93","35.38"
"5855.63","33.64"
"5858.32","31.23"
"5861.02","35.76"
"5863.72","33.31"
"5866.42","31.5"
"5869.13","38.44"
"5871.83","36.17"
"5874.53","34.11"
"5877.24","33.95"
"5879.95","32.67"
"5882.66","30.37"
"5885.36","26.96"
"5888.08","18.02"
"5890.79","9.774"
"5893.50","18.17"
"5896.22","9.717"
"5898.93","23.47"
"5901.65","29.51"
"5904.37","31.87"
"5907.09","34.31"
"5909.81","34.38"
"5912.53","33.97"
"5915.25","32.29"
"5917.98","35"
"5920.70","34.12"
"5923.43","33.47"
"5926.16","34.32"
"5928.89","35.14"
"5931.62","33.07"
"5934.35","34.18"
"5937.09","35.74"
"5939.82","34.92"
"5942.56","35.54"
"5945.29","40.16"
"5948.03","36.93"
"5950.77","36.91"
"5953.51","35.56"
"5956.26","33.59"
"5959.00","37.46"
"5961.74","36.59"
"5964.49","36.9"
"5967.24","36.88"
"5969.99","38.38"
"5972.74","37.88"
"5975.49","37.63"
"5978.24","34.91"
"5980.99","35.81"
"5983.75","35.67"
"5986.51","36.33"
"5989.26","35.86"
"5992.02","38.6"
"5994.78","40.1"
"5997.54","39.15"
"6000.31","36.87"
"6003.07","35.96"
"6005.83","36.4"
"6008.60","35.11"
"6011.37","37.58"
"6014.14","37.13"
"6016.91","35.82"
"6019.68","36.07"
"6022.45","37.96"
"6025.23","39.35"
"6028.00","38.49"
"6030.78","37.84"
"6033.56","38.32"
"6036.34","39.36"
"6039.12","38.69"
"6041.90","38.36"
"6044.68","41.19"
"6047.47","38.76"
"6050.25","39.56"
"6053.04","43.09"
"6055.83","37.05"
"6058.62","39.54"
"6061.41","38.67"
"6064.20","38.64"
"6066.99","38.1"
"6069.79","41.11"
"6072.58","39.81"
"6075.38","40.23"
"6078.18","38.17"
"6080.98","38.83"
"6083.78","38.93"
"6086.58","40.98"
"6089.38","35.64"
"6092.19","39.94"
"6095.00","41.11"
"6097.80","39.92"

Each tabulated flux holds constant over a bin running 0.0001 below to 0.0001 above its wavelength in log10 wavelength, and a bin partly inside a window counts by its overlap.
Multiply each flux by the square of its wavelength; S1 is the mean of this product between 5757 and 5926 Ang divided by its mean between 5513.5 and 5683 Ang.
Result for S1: 1.16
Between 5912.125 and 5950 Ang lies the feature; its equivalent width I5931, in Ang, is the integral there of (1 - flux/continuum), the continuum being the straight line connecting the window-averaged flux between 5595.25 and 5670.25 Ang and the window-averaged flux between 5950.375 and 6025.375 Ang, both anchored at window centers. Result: 1.22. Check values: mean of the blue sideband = 32.5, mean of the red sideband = 36.8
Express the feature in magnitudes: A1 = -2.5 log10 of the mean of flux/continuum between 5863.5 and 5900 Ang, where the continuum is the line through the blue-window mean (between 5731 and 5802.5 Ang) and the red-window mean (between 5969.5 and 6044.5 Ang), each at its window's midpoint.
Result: 0.34 mag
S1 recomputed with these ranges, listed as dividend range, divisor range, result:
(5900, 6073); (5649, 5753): 1.17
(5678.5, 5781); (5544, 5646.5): 1.18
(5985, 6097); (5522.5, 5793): 1.32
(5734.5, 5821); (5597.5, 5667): 1.16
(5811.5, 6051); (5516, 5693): 1.23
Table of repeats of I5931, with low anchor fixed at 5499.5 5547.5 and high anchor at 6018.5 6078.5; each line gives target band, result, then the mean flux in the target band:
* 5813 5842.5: -2.0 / 37.9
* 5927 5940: 0.9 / 34.6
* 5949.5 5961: 0.5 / 35.9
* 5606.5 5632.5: -0.1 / 32.1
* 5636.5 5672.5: -1.3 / 33.7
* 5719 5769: -3.4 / 36.3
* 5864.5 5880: 0.7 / 34.6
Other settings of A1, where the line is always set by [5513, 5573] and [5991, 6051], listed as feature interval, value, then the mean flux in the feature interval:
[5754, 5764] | -0.06 mag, 36.1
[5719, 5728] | -0.12 mag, 37.7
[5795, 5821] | -0.04 mag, 36.2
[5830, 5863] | -0.03 mag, 36.4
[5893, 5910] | 0.37 mag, 25.7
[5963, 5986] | 0.02 mag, 36.7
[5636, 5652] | -0.06 mag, 34.5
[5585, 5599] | 0.13 mag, 28.3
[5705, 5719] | -0.02 mag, 34.1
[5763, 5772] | -0.07 mag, 36.8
